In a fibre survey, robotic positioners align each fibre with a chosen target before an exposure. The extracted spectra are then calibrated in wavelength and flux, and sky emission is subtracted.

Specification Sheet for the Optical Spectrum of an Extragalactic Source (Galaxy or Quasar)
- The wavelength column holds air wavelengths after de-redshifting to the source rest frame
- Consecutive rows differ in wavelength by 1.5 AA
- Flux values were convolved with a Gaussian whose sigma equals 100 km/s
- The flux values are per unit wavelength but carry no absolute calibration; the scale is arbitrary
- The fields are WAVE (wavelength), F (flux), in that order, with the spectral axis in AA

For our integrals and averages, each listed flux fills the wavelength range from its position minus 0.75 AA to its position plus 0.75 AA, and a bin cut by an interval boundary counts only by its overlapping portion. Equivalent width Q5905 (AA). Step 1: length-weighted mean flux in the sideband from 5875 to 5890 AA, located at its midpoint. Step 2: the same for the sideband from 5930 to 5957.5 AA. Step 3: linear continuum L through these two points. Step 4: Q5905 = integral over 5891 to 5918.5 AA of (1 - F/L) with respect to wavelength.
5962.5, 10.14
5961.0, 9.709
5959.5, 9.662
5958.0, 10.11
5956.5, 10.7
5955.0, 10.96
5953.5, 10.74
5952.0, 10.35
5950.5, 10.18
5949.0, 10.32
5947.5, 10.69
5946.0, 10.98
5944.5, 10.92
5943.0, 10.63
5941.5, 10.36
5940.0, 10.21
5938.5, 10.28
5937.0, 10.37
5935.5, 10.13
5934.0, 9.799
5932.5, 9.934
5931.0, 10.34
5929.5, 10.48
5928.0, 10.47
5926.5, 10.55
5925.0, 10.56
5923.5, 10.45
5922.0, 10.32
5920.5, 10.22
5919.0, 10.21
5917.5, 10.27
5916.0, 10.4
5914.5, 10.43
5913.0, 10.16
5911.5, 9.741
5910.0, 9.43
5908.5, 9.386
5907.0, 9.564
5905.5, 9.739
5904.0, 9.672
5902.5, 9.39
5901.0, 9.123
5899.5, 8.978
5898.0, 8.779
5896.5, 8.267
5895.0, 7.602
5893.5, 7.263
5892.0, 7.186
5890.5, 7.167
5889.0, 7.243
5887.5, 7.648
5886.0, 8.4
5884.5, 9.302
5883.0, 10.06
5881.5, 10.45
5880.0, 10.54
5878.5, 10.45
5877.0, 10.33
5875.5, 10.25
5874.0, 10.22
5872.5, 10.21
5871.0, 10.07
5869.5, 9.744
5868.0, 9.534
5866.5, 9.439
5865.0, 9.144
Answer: 1.74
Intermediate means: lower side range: 9.42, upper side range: 10.4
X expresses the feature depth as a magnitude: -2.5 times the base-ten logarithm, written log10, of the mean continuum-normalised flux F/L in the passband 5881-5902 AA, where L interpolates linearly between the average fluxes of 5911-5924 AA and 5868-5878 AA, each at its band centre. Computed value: 0.21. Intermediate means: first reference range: 10.1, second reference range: 10.3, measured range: 8.38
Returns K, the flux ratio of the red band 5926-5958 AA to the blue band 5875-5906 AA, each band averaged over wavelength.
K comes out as 1.17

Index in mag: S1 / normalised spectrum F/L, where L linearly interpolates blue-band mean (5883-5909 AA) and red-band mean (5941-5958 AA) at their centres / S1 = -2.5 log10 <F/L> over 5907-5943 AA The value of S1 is -0.059 mag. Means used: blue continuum 8.55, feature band 10.2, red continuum 10.6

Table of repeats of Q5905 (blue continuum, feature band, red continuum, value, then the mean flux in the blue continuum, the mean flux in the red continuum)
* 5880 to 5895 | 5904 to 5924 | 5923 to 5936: -0.9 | 8.38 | 10.3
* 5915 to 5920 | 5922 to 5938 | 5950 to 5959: 0.1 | 10.3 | 10.5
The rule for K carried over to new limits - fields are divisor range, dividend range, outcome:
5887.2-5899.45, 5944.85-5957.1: 1.38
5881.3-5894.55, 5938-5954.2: 1.28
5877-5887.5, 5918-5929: 1.07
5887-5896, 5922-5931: 1.42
